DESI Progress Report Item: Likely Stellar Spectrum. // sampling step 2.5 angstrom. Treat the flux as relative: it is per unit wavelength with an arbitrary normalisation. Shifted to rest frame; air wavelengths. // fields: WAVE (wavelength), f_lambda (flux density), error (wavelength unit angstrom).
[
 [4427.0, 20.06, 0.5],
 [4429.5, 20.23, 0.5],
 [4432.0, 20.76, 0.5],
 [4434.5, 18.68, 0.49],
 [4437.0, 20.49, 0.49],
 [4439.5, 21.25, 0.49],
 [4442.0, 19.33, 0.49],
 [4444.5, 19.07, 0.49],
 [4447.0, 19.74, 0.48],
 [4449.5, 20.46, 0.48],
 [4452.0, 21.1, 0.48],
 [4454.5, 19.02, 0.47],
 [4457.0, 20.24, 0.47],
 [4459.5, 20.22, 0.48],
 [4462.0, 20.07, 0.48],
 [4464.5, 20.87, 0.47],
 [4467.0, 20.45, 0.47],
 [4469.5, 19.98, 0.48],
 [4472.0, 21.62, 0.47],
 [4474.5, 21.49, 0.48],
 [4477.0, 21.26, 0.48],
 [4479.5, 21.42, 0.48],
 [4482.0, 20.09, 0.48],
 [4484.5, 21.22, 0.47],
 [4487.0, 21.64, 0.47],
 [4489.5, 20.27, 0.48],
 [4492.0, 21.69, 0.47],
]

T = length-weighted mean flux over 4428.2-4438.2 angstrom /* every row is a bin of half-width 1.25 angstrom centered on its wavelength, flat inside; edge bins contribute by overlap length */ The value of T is 20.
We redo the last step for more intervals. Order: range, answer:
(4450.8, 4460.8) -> 20.1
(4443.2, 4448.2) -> 19.4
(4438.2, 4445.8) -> 19.9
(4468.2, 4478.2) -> 21.1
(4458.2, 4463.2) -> 20.1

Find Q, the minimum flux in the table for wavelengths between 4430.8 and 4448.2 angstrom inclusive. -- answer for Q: 18.68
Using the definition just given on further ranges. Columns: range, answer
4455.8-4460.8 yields 20.22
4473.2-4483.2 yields 20.09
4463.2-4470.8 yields 19.98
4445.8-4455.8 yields 19.02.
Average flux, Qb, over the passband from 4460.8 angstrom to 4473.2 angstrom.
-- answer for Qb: 20.6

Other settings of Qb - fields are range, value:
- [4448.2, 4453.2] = 20.8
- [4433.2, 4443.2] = 19.9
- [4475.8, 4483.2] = 20.9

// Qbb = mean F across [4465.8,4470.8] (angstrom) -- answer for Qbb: 20.2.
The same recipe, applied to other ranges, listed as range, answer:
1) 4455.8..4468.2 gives 20.4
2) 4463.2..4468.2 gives 20.7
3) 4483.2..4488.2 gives 21.4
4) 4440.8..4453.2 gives 19.9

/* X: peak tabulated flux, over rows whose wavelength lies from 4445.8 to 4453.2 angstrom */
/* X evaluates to 21.1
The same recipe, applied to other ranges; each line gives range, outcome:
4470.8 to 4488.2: 21.64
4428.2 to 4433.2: 20.76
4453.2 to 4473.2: 21.62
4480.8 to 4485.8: 21.22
